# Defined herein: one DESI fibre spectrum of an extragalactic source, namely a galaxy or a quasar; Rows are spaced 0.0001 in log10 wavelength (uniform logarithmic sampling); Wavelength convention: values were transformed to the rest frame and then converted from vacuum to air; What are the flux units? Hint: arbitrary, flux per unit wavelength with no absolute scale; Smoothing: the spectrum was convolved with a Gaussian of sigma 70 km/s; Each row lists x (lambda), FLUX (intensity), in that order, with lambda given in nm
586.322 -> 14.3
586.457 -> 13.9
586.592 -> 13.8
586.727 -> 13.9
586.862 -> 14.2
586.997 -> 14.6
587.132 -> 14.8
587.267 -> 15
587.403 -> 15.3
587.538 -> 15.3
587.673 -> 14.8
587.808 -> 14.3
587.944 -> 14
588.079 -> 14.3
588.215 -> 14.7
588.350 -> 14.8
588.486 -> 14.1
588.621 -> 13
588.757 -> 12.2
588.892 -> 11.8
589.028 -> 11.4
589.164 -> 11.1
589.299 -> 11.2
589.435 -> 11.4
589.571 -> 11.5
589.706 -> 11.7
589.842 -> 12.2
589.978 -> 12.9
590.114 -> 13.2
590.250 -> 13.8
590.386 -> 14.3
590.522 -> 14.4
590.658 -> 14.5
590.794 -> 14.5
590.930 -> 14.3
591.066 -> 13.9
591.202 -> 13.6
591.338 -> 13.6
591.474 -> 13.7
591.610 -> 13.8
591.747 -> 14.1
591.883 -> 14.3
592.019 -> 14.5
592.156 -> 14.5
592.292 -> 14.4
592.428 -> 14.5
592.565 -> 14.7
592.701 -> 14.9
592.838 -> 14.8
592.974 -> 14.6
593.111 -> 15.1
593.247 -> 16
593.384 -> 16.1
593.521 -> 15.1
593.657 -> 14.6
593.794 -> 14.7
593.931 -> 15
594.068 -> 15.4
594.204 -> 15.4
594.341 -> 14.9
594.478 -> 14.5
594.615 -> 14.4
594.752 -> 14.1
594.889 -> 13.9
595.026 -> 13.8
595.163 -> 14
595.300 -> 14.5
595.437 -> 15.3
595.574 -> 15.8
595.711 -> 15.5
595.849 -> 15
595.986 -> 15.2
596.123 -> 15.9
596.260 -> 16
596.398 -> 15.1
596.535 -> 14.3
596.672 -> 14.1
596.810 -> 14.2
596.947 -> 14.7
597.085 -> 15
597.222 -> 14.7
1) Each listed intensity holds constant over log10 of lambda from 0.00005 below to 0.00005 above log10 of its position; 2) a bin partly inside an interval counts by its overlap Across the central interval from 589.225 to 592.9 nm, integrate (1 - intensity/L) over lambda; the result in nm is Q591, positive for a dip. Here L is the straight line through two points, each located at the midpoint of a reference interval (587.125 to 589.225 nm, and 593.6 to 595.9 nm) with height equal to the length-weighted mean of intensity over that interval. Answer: 0.14 nm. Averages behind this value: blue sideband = 13.8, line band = 13.7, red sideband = 14.7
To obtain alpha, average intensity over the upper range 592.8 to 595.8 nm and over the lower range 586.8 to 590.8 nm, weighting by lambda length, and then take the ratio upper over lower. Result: 1.10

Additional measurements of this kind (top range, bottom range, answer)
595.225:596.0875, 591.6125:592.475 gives 1.06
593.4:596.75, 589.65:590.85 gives 1.10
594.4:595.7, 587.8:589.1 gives 1.08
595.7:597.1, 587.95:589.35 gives 1.16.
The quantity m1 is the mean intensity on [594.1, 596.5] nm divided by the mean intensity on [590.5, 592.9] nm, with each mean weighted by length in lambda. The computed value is 1.04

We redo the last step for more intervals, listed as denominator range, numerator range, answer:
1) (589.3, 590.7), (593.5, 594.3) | 1.17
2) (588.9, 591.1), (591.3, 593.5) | 1.14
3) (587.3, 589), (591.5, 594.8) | 1.05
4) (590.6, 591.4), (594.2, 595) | 1.02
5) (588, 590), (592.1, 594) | 1.19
